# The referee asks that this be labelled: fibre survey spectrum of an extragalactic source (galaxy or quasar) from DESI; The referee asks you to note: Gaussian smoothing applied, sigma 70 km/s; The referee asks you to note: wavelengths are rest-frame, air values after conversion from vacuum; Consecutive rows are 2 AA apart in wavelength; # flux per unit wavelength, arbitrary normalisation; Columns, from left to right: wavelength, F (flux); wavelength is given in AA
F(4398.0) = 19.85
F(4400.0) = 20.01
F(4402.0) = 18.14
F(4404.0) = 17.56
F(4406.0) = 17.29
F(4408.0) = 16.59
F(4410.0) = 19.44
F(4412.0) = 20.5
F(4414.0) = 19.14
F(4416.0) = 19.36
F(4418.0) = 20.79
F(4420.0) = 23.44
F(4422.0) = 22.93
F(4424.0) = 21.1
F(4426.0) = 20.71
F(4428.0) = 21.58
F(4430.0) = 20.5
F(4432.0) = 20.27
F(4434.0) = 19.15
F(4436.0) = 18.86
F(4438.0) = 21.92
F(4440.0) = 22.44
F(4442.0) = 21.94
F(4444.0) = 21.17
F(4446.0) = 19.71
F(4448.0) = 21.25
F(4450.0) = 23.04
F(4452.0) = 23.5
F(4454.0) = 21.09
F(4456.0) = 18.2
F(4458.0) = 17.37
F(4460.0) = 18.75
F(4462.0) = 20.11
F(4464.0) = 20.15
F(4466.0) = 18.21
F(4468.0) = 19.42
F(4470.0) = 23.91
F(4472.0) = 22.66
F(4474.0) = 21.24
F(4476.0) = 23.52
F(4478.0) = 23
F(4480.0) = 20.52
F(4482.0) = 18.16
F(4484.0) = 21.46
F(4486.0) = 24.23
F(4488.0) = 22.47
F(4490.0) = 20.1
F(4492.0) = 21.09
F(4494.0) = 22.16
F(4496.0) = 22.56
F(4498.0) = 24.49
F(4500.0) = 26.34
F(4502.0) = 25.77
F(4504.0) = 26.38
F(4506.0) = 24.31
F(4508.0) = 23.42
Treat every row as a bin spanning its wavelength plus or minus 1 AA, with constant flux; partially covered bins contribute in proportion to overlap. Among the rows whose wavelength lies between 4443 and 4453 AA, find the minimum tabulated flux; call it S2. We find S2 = 19.71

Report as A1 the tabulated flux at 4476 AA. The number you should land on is 23.52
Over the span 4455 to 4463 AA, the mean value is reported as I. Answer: 18.6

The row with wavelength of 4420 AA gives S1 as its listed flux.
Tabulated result 23.44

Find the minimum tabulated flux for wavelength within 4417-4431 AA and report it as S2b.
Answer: 20.5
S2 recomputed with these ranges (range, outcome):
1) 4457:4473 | 17.37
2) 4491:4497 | 21.09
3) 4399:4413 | 16.59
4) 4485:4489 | 22.47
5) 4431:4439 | 18.86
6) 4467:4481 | 19.42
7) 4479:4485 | 18.16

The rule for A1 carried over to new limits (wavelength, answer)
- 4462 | 20.11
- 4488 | 22.47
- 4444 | 21.17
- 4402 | 18.14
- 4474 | 21.24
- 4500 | 26.34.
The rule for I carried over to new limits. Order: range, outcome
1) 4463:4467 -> 19.2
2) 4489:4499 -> 22.1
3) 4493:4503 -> 24.3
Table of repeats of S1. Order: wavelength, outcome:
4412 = 20.5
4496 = 22.56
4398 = 19.85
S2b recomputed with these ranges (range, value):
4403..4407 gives 17.29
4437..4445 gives 21.17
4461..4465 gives 20.11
